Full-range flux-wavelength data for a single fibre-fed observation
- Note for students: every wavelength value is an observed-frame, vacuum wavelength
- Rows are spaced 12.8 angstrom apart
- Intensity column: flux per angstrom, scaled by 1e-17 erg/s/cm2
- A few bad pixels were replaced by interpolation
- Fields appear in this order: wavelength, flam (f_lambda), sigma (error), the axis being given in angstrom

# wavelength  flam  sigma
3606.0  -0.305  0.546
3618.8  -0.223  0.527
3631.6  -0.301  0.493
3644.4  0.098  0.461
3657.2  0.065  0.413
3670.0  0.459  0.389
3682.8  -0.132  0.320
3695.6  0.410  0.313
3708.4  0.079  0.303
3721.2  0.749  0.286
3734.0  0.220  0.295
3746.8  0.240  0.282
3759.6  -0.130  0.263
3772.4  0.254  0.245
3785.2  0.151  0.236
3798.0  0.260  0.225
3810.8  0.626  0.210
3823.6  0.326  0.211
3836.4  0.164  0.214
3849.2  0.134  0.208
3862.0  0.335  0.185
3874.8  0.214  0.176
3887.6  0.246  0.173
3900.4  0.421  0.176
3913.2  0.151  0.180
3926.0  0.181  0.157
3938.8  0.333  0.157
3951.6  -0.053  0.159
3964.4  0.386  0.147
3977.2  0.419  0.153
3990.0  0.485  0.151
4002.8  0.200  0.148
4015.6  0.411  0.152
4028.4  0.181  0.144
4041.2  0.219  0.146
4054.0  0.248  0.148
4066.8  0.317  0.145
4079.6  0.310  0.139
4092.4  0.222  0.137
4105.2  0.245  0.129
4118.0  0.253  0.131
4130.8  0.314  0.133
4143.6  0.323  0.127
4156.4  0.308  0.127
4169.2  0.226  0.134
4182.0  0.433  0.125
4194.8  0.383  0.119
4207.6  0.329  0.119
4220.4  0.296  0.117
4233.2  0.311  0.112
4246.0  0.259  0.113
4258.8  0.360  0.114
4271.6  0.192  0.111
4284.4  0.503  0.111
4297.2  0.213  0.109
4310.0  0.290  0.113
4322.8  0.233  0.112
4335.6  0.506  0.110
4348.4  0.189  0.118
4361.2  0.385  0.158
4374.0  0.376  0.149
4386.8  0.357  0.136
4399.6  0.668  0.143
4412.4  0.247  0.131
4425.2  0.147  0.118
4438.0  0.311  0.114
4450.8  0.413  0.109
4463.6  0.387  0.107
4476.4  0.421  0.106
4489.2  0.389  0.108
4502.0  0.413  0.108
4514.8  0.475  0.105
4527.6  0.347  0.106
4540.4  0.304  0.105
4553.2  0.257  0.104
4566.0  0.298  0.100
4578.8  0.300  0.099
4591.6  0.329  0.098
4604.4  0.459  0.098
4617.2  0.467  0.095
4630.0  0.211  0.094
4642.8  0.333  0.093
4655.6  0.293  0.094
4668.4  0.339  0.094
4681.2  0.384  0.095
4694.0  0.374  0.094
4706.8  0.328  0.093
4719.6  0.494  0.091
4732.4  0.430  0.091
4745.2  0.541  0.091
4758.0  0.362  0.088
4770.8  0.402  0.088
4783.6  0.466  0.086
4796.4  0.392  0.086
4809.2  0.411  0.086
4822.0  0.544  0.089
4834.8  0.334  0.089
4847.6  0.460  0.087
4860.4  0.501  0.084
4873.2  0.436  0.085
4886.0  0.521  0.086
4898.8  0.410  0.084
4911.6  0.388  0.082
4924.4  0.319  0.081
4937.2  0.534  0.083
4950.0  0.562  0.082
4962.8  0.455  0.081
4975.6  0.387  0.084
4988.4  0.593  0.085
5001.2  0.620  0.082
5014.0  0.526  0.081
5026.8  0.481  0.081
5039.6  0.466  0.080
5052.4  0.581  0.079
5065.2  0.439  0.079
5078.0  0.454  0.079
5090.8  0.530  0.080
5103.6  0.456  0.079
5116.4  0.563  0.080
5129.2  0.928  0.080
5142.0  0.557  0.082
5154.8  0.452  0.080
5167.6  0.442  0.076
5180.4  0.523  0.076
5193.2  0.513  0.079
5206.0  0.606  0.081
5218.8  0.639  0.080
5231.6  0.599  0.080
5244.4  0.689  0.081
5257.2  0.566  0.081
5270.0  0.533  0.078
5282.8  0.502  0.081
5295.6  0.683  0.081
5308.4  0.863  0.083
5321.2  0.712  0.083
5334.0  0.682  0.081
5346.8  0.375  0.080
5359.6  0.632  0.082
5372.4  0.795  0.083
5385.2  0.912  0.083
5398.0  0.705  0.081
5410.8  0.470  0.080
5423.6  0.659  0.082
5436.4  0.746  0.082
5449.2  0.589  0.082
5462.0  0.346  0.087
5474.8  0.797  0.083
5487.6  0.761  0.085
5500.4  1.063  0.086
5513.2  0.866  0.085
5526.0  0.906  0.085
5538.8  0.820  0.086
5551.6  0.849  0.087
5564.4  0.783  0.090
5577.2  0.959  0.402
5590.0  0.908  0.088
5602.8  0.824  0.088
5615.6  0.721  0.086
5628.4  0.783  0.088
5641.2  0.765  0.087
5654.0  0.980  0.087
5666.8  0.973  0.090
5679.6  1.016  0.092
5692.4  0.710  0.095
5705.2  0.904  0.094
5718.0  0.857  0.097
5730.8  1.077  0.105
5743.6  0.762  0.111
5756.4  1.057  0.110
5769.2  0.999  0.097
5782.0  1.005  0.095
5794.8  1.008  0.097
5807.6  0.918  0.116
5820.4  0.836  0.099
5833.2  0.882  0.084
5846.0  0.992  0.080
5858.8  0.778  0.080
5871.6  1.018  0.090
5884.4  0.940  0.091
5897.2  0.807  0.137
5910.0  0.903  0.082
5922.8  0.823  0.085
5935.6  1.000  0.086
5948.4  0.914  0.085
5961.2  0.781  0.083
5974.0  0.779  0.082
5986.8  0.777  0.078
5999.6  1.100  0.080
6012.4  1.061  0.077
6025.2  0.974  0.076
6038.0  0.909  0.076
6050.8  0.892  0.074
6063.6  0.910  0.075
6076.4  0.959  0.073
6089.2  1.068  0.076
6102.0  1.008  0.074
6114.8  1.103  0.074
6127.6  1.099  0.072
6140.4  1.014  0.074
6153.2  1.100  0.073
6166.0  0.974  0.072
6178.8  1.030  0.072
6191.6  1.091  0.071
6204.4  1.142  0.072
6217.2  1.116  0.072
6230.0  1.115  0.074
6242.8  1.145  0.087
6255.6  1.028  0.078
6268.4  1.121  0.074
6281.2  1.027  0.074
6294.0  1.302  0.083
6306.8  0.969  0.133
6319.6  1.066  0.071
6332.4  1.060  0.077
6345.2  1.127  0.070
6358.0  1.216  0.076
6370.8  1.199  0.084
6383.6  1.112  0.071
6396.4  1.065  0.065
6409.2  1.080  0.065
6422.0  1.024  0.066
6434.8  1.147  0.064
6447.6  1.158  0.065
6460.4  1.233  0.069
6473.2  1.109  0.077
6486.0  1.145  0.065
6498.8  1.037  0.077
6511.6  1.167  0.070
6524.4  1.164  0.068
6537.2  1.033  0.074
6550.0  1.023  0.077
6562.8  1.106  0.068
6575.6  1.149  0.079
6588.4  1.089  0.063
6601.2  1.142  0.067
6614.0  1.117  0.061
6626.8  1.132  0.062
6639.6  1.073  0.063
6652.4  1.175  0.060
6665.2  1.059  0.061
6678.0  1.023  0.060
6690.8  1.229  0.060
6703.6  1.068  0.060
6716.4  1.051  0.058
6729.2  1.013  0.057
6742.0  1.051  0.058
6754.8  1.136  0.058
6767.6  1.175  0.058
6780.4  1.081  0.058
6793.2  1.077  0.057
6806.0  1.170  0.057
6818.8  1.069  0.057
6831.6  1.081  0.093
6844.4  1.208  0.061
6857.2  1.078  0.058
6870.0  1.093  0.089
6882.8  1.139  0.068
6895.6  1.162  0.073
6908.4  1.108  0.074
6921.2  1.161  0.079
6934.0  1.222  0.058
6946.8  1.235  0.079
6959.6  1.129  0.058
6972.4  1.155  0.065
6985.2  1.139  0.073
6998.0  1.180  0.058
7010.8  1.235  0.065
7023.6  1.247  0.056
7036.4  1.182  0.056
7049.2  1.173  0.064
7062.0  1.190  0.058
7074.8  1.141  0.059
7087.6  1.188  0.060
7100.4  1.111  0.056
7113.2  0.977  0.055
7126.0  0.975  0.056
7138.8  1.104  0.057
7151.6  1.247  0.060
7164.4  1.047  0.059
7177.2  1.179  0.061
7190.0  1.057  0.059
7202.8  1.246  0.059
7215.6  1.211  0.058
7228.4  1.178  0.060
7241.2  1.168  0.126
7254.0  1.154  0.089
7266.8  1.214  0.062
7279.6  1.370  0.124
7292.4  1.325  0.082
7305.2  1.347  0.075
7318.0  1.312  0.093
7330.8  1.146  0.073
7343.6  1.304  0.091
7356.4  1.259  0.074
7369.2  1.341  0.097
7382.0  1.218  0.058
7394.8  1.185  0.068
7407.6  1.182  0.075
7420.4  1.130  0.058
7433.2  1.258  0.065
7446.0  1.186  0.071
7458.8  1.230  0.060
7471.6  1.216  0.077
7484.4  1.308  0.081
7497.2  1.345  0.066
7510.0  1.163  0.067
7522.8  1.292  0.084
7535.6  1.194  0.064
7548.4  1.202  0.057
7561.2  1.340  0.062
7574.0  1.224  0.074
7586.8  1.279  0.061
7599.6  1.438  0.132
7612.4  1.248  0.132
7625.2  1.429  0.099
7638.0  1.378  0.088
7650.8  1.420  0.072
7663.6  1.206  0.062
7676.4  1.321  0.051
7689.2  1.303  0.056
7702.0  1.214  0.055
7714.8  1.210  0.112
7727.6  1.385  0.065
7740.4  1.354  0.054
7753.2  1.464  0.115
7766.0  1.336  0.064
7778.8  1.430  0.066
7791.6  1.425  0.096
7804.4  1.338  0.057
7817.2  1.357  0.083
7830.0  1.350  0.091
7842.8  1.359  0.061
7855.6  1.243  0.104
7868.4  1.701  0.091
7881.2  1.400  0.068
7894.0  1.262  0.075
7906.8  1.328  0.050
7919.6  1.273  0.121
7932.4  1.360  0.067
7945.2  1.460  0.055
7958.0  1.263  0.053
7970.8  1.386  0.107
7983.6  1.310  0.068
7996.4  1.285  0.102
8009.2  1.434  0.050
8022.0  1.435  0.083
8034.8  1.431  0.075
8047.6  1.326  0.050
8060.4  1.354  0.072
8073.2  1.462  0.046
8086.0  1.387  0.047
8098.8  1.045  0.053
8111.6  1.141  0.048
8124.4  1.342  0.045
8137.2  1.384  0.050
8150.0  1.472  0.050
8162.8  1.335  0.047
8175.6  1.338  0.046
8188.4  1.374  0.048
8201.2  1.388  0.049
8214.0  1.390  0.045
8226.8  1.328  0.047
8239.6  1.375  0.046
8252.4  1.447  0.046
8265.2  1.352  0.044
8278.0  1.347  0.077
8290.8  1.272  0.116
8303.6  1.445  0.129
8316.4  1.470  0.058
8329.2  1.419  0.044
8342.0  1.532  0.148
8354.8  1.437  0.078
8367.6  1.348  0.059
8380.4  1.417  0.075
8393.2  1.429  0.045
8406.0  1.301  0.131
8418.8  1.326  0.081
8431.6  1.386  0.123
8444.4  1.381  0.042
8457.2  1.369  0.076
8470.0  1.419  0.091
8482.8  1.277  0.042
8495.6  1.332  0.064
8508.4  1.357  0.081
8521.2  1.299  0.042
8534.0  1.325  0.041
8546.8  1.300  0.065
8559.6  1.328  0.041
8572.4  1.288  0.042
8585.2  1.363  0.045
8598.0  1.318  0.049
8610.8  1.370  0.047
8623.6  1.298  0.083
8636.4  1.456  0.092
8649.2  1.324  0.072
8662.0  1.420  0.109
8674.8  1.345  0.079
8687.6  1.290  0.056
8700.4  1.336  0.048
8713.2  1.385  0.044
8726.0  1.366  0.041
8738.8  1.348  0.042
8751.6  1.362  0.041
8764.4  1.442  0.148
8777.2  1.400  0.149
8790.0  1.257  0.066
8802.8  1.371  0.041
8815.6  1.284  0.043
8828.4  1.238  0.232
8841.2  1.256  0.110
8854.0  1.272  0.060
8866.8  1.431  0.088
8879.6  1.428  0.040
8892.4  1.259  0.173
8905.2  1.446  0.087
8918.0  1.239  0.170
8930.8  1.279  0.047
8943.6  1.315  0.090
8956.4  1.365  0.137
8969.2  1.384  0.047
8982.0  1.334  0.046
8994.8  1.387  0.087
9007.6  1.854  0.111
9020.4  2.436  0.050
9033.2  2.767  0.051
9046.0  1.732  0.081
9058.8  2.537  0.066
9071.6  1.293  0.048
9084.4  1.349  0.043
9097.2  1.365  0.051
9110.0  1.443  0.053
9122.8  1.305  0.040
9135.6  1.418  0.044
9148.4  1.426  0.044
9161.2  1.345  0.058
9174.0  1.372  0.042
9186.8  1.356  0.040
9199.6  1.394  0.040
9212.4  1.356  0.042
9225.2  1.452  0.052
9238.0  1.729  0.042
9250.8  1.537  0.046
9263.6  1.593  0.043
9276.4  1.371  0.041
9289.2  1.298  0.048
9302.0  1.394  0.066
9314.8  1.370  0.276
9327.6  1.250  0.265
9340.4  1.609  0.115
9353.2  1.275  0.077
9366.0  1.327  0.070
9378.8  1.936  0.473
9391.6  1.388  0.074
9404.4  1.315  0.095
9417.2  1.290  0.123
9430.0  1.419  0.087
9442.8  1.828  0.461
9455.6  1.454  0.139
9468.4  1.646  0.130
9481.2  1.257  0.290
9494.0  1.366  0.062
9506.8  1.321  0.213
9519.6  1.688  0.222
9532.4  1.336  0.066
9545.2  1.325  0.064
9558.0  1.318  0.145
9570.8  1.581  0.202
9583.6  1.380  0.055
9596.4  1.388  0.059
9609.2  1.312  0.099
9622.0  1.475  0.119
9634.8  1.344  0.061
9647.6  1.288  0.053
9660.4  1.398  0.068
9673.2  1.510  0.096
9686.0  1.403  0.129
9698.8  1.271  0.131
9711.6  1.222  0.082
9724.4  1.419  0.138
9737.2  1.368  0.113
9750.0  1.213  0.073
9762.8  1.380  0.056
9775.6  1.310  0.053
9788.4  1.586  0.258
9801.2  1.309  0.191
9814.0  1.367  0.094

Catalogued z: 0.375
